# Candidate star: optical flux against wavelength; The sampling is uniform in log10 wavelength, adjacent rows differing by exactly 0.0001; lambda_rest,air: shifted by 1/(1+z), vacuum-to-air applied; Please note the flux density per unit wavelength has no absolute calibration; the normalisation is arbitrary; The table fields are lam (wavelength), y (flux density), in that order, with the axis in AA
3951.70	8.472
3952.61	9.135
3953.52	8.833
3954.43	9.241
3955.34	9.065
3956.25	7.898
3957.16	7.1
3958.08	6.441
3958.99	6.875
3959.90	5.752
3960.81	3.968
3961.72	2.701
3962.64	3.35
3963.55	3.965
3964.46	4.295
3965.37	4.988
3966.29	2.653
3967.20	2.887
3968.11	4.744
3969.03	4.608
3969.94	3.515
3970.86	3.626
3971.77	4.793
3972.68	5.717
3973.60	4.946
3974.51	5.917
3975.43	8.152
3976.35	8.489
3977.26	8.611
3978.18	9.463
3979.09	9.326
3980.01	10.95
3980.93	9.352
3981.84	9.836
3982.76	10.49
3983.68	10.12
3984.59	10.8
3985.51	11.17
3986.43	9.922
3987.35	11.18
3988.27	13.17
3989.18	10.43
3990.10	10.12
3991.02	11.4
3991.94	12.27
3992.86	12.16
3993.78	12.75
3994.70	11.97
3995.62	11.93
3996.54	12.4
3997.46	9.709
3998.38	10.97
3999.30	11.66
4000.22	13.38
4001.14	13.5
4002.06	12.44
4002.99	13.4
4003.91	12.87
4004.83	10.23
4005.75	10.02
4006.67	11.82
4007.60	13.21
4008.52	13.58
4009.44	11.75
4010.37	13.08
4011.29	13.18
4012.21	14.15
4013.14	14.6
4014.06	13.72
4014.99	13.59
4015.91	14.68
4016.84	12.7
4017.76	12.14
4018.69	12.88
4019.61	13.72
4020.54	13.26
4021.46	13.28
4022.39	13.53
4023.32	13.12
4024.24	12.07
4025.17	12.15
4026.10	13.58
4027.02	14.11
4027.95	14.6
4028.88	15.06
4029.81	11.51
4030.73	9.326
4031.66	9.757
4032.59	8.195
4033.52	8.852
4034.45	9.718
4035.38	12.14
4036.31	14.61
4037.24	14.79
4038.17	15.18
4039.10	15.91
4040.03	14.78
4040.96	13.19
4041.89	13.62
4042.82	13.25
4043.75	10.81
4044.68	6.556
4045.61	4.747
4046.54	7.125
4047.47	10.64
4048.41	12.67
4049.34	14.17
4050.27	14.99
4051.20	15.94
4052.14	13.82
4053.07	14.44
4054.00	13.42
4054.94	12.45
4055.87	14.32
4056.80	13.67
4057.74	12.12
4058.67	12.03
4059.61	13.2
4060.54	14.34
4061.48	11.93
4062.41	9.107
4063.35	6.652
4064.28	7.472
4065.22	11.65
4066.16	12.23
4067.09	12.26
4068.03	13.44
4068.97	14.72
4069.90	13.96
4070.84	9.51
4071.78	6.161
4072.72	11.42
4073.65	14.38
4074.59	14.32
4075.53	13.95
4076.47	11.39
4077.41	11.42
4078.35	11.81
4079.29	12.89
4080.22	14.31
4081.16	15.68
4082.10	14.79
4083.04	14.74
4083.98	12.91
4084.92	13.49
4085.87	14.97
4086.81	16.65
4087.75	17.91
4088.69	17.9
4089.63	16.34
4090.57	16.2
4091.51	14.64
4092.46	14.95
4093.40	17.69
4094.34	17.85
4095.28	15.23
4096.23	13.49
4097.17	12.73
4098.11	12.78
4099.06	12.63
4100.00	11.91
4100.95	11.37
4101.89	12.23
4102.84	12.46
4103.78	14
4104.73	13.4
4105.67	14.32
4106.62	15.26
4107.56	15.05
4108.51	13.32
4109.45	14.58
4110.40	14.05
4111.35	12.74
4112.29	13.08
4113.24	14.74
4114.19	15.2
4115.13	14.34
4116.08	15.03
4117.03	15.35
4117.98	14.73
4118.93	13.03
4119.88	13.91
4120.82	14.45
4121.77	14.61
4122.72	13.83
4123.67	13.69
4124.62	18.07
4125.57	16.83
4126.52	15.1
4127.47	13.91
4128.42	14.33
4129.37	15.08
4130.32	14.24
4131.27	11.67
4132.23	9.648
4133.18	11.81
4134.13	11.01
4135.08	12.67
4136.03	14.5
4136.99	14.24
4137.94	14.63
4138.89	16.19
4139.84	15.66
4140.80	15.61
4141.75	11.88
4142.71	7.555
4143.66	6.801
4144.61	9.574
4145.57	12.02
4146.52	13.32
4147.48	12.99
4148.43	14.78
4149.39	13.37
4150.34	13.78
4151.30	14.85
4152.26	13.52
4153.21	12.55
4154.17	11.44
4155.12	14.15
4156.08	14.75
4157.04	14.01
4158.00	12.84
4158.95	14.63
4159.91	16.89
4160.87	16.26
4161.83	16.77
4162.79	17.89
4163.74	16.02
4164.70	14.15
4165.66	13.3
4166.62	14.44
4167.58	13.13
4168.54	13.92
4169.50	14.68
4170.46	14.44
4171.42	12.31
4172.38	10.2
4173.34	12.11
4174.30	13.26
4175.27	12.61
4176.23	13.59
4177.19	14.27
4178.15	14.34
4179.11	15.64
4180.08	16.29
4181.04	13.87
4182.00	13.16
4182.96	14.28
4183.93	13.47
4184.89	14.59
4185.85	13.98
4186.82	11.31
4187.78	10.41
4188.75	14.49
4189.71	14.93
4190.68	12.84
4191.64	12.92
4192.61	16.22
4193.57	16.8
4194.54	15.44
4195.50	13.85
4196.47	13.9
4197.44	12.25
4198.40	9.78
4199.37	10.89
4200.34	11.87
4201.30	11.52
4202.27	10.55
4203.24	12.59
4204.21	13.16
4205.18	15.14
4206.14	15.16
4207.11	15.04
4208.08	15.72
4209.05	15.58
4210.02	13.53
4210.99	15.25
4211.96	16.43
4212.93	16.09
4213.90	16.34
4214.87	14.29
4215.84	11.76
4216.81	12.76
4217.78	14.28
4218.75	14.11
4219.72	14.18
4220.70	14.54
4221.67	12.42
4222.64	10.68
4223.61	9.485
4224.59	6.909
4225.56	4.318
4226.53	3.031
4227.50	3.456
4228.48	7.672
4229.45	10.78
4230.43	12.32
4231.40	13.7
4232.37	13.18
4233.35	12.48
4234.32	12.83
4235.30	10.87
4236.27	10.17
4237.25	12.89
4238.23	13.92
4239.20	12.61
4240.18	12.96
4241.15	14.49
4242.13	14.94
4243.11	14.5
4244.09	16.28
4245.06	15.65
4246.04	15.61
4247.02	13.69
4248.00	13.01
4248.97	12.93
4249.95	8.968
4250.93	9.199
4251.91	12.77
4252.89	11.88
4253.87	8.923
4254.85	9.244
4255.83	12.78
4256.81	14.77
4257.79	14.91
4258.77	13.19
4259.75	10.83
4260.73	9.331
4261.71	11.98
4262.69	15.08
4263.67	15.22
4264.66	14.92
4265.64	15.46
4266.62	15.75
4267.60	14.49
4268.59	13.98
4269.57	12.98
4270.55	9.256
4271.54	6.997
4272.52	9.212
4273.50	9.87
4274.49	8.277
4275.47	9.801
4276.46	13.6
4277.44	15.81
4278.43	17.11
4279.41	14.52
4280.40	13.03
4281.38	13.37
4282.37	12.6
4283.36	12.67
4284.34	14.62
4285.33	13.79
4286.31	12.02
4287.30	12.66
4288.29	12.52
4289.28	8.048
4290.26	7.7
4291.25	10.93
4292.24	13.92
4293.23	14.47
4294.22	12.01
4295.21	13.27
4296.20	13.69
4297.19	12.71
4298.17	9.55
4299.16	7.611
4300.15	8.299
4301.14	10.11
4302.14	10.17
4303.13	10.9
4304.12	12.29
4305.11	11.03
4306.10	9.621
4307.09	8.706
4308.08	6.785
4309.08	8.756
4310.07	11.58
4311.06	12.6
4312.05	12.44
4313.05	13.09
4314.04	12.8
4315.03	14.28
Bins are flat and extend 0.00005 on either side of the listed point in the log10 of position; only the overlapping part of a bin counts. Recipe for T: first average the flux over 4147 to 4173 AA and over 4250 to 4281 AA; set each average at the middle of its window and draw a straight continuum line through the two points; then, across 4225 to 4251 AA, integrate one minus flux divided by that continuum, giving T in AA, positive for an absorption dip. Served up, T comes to 2.16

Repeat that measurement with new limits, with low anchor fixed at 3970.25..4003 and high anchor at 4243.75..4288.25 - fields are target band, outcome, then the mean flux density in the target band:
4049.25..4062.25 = -3.33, 13.5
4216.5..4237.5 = 2.75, 10.7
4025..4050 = -3.14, 11.9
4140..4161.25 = -2.64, 13.1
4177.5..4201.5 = -3.17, 13.6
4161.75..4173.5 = -2.26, 14.1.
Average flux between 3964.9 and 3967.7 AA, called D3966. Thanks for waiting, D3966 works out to 3.54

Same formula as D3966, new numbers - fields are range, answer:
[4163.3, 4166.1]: 14.5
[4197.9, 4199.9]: 10.4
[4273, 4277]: 10.5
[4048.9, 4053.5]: 14.7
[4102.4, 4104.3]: 13.2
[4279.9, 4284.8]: 13.2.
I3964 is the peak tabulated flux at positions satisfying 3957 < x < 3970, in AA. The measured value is 7.1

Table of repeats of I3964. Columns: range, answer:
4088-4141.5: 18.07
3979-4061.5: 15.94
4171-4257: 16.8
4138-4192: 17.89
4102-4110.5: 15.26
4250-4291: 17.11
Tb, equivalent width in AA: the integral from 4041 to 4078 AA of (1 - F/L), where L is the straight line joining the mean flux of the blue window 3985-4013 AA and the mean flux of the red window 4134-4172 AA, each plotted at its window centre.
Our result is 2.2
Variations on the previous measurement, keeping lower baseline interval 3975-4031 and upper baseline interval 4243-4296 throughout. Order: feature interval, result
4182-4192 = -0.74 AA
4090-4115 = -3.86 AA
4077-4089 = -2.36 AA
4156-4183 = -4.18 AA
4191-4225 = -2.82 AA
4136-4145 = -0.23 AA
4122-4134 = -1.65 AA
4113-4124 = -1.95 AA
